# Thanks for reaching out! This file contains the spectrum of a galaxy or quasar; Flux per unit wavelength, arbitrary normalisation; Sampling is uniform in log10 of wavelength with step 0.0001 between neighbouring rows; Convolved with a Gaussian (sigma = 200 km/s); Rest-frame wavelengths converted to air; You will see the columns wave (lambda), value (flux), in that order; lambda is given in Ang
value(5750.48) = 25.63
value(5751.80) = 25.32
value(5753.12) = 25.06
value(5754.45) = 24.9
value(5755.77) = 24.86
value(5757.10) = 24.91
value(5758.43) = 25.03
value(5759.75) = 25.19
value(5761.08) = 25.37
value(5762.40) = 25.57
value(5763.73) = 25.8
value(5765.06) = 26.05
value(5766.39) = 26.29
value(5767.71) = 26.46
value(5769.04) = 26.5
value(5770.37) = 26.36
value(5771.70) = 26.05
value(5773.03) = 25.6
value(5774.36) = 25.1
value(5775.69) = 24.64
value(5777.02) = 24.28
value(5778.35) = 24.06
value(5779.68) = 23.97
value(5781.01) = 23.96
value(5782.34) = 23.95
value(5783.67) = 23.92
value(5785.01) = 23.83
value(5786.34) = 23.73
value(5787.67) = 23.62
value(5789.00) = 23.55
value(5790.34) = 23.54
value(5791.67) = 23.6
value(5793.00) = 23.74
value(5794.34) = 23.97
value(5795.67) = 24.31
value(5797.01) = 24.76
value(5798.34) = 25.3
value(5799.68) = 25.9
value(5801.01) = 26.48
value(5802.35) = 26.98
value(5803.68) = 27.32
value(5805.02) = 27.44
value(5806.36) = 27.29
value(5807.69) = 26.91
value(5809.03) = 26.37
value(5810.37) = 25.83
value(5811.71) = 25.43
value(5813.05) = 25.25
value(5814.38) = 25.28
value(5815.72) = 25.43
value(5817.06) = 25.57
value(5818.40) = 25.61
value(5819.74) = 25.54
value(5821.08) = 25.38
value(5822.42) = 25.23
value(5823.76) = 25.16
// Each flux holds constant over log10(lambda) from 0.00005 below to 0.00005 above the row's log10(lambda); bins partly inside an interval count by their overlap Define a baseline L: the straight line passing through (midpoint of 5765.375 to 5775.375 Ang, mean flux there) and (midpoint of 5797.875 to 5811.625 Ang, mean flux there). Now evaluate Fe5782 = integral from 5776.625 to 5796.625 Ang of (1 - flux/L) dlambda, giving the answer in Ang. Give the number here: 1.8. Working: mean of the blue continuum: 26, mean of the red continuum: 26.5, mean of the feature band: 23.9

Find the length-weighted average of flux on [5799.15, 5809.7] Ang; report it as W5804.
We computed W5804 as 26.9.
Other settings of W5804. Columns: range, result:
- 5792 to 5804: 25.3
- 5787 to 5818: 25.4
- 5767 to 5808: 25.1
